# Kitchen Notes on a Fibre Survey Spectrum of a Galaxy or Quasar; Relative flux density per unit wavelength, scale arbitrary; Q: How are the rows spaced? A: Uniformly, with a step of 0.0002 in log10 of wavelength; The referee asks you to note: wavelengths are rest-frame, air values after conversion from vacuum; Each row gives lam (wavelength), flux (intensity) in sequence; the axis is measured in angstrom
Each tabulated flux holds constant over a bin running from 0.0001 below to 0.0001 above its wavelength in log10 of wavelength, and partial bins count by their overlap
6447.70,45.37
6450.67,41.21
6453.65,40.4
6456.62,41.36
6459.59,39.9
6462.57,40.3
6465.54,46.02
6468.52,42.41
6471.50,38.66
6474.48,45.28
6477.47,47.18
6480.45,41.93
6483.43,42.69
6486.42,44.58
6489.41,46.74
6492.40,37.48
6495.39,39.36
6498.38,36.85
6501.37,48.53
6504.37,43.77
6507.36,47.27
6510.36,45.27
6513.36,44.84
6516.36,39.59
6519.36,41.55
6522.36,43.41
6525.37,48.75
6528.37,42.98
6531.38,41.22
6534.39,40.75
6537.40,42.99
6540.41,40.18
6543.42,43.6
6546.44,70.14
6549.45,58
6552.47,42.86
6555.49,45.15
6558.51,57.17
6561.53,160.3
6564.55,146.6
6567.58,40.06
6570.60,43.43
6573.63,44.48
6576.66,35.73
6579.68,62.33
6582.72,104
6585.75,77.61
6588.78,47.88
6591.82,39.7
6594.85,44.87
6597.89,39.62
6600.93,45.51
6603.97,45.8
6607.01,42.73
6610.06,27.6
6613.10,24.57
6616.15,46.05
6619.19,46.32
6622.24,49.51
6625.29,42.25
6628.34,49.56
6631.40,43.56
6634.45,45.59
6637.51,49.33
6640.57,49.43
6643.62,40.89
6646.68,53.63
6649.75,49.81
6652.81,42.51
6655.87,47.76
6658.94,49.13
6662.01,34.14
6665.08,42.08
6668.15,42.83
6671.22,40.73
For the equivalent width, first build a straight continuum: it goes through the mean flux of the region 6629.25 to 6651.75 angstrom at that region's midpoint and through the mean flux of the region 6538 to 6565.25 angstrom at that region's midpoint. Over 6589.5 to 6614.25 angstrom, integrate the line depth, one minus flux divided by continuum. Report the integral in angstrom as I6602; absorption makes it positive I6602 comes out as 7.9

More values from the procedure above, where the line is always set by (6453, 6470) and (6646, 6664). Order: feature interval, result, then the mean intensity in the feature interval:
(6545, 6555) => -2.8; 55.7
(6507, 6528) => -0.6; 44.2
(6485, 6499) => 0.4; 41.2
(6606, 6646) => 1.8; 43.1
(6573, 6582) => -1.8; 52.8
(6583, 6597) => -3.8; 56.5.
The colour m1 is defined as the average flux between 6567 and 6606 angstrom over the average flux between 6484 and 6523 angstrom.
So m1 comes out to 1.2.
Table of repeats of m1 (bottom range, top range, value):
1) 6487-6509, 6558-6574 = 2.01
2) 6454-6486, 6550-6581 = 1.59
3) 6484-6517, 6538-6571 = 1.58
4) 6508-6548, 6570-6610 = 1.13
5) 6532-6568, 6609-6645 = 0.65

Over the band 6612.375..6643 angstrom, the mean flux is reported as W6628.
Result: 45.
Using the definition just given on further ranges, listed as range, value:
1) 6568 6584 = 56.1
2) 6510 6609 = 54.8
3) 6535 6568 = 68.1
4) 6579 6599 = 59.7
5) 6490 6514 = 43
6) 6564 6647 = 49.8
